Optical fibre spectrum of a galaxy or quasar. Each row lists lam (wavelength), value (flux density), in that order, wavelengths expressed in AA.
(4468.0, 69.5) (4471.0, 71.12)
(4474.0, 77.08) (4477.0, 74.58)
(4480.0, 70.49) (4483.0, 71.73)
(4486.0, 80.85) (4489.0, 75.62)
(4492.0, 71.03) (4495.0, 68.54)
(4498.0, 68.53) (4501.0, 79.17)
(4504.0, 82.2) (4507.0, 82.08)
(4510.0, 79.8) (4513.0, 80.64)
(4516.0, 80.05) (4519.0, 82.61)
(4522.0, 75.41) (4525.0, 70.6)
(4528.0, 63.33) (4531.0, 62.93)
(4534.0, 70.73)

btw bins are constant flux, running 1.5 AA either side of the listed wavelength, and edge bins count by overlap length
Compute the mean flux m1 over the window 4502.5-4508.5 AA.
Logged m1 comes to 82.1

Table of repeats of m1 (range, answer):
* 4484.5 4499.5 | 72.9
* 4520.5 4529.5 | 69.8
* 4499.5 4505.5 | 80.7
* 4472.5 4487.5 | 74.9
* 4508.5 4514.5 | 80.2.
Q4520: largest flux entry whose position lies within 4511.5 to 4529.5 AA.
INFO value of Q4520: 82.61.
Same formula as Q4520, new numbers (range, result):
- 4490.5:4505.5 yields 82.2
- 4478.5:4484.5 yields 71.73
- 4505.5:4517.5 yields 82.08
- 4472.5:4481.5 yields 77.08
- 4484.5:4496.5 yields 80.85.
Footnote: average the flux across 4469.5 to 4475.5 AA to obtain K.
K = 74.1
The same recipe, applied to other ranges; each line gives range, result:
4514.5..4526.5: 77.2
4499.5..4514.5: 80.8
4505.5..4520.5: 81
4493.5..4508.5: 76.1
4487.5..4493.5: 73.3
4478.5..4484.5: 71.1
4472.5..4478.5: 75.8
